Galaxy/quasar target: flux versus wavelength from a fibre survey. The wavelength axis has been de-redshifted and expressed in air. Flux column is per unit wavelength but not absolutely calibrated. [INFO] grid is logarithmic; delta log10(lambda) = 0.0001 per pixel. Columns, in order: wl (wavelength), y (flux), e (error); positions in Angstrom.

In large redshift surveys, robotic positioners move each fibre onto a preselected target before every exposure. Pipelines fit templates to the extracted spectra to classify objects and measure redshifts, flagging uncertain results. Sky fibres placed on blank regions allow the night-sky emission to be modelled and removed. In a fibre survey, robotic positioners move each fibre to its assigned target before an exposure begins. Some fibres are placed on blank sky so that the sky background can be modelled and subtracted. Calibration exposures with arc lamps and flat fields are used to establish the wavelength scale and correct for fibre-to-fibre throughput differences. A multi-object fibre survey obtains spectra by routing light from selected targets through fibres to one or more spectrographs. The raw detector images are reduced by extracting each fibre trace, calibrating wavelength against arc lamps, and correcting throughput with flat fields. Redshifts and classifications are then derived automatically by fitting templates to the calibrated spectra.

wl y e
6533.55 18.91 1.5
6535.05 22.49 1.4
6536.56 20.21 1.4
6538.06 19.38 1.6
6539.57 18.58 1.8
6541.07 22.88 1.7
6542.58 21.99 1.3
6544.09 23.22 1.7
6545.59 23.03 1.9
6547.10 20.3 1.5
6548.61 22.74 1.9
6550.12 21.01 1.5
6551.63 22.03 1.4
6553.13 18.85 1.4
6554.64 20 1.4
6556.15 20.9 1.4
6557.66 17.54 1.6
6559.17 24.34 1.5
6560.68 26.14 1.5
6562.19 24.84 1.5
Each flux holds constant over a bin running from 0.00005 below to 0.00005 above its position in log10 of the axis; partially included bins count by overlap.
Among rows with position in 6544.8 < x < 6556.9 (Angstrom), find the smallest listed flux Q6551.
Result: 18.85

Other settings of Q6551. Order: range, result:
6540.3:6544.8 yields 21.99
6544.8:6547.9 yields 20.3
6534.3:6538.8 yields 19.38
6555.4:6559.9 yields 17.54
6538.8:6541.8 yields 18.58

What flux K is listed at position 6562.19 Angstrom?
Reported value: 24.84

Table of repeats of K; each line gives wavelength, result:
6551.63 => 22.03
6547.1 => 20.3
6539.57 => 18.58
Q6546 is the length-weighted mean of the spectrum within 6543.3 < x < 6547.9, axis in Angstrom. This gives 22.2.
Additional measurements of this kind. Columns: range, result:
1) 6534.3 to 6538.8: 20.7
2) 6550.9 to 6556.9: 20.5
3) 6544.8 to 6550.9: 21.8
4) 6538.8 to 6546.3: 21.9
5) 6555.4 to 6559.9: 20.9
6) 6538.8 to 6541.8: 20.7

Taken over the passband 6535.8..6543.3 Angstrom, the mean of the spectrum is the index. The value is 20.6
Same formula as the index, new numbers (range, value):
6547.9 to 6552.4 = 21.9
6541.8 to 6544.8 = 22.5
